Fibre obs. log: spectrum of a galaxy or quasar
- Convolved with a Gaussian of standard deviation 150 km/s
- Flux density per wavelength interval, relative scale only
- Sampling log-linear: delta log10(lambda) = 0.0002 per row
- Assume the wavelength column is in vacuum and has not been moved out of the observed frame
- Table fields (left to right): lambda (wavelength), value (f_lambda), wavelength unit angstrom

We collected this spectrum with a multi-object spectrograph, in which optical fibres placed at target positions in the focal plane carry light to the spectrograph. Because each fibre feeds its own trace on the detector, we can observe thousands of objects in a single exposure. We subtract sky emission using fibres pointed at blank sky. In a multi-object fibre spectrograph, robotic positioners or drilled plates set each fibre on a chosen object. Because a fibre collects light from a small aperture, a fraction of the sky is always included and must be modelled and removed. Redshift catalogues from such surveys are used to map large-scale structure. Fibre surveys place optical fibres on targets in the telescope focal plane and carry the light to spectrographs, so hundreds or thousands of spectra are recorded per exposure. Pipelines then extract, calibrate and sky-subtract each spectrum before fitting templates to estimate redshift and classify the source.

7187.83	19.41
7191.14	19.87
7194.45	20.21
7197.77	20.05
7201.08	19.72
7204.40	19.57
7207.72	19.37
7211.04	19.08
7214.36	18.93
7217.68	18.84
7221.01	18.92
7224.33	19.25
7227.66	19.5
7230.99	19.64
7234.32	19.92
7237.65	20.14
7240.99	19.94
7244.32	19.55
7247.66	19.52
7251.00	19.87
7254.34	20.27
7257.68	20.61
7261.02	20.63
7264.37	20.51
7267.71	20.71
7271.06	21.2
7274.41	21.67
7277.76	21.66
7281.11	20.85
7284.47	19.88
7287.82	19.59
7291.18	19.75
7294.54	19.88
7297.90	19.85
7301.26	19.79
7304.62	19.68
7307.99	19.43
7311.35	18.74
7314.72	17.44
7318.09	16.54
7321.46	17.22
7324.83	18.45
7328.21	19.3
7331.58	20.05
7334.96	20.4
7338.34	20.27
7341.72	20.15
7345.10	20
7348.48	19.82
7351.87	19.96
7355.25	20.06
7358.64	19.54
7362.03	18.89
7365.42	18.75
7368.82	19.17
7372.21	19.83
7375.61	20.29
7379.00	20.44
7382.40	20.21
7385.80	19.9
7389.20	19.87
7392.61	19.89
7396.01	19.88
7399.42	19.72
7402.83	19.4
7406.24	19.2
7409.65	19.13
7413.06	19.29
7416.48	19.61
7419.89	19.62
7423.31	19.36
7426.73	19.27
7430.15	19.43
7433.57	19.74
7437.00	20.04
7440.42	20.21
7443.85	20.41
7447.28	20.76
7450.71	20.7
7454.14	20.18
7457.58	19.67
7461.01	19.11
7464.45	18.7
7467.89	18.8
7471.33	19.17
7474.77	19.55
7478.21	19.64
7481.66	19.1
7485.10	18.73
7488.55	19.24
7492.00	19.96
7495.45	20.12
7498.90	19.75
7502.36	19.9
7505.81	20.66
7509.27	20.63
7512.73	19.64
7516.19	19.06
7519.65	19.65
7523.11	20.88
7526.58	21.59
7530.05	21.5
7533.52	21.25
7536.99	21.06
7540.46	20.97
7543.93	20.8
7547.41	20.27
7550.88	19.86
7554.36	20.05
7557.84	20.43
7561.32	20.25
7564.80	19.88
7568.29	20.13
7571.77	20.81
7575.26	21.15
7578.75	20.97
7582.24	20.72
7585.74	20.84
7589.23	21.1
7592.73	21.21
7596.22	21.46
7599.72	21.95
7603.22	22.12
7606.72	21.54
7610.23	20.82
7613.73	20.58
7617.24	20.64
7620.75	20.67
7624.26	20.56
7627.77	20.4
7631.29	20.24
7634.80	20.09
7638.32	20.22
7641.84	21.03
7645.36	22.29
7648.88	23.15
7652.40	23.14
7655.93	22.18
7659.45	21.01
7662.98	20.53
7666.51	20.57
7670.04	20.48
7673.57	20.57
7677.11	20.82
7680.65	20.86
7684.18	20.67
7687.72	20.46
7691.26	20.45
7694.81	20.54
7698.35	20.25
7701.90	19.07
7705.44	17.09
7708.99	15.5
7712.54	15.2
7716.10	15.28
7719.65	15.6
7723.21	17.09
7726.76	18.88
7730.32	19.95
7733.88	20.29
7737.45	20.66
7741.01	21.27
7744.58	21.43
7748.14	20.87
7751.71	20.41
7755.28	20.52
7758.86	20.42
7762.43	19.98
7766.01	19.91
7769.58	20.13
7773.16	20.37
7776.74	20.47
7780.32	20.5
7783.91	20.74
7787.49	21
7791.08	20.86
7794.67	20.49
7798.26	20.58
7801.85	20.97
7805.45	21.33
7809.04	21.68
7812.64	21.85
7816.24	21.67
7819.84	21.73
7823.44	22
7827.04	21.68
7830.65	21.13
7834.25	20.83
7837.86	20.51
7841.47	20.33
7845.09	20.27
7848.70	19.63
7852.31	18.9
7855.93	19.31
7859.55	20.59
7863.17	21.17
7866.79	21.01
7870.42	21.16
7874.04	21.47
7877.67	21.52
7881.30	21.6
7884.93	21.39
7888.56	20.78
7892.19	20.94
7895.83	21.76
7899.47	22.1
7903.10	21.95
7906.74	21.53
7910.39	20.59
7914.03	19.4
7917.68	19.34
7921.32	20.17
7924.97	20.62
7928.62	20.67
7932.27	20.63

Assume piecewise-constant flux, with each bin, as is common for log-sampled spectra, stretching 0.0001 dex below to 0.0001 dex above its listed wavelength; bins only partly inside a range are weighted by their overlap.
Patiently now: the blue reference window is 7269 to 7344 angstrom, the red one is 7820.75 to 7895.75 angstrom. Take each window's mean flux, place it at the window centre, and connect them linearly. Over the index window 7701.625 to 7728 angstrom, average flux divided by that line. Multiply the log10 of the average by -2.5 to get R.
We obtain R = 0.23 mag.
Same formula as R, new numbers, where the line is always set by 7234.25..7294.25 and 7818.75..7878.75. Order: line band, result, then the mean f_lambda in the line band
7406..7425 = 0.06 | 19.4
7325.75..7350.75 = 0.02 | 19.9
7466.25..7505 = 0.06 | 19.5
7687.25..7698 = 0.01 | 20.5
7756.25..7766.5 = 0.03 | 20.1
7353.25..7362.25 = 0.04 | 19.6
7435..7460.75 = 0.01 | 20.2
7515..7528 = 0.01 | 20.3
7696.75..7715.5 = 0.20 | 17.3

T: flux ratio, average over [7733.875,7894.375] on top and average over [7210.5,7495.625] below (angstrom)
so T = 1.06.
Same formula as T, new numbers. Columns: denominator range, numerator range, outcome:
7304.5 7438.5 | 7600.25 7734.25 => 1.03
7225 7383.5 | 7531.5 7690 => 1.06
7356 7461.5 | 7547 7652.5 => 1.06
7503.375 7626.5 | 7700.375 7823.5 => 0.96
